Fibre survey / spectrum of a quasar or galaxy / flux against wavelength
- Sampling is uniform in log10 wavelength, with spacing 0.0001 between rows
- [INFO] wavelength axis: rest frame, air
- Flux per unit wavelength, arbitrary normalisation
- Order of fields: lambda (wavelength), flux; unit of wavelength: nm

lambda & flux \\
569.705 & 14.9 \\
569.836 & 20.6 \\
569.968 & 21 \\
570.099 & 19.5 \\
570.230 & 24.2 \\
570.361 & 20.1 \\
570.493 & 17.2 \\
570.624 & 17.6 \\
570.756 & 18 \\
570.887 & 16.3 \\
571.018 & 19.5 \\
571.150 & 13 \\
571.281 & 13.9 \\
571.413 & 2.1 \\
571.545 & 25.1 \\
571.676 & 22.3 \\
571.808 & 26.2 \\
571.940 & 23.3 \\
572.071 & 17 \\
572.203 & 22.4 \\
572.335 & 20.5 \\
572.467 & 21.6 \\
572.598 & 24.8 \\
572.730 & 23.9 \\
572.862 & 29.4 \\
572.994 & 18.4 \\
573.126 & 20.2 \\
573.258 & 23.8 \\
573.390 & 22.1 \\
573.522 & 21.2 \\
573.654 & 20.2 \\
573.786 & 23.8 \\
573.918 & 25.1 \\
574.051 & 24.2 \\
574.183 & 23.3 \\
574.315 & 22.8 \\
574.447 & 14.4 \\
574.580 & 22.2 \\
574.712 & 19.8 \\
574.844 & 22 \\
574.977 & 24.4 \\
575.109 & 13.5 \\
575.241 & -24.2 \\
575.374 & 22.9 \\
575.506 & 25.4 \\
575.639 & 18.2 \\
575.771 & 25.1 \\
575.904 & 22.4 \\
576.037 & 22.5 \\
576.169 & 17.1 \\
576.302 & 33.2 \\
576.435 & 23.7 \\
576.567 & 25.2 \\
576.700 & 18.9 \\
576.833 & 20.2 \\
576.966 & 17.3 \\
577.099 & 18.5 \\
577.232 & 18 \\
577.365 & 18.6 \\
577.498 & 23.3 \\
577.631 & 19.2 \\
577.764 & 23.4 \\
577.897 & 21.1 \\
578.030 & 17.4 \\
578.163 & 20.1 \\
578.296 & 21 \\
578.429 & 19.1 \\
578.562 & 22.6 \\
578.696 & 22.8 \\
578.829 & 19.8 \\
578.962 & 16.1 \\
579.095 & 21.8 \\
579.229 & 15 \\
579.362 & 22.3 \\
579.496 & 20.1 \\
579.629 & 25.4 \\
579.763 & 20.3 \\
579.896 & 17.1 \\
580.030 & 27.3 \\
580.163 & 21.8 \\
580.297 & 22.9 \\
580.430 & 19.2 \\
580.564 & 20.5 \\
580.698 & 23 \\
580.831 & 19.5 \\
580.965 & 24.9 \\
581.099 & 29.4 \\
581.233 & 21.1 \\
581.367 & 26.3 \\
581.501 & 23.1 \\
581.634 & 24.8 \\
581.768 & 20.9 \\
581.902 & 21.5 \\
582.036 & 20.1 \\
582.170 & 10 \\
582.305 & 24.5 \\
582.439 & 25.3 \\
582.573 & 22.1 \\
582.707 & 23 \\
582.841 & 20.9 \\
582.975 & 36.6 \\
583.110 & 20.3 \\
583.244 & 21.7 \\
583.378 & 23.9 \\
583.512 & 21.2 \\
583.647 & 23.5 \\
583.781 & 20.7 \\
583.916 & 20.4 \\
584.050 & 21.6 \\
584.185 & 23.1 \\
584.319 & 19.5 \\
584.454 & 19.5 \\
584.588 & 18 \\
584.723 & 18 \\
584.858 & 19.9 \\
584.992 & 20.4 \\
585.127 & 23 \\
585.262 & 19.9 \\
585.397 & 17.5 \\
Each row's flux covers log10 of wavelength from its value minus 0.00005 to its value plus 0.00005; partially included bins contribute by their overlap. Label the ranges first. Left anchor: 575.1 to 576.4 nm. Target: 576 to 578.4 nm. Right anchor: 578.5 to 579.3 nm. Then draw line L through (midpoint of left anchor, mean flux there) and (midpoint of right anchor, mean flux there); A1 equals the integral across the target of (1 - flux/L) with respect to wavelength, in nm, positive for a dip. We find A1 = -0.29 nm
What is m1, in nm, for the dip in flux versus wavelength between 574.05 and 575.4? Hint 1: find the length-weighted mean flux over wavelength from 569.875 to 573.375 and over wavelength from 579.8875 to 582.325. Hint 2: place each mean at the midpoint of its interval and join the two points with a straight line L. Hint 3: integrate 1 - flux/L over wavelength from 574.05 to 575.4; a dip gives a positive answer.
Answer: 0.287 nm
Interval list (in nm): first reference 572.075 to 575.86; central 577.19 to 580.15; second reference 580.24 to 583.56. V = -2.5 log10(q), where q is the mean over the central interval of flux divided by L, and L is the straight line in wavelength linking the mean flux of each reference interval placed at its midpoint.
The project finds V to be 0.06 mag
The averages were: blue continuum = 20.4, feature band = 20.6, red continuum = 22.7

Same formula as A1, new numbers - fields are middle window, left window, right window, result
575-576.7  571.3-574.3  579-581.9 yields 0.234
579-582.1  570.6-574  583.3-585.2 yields -0.189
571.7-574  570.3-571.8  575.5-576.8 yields -0.406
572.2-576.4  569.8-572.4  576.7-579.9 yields -0.300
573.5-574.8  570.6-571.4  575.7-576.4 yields -0.064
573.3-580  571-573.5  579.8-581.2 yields 0.408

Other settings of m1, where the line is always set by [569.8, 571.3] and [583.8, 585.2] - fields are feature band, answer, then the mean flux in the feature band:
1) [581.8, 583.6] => -0.20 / 22.4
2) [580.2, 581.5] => -0.20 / 22.9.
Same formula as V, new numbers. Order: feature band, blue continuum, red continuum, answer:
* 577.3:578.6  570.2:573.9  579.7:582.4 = 0.04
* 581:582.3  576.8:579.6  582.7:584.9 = -0.05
